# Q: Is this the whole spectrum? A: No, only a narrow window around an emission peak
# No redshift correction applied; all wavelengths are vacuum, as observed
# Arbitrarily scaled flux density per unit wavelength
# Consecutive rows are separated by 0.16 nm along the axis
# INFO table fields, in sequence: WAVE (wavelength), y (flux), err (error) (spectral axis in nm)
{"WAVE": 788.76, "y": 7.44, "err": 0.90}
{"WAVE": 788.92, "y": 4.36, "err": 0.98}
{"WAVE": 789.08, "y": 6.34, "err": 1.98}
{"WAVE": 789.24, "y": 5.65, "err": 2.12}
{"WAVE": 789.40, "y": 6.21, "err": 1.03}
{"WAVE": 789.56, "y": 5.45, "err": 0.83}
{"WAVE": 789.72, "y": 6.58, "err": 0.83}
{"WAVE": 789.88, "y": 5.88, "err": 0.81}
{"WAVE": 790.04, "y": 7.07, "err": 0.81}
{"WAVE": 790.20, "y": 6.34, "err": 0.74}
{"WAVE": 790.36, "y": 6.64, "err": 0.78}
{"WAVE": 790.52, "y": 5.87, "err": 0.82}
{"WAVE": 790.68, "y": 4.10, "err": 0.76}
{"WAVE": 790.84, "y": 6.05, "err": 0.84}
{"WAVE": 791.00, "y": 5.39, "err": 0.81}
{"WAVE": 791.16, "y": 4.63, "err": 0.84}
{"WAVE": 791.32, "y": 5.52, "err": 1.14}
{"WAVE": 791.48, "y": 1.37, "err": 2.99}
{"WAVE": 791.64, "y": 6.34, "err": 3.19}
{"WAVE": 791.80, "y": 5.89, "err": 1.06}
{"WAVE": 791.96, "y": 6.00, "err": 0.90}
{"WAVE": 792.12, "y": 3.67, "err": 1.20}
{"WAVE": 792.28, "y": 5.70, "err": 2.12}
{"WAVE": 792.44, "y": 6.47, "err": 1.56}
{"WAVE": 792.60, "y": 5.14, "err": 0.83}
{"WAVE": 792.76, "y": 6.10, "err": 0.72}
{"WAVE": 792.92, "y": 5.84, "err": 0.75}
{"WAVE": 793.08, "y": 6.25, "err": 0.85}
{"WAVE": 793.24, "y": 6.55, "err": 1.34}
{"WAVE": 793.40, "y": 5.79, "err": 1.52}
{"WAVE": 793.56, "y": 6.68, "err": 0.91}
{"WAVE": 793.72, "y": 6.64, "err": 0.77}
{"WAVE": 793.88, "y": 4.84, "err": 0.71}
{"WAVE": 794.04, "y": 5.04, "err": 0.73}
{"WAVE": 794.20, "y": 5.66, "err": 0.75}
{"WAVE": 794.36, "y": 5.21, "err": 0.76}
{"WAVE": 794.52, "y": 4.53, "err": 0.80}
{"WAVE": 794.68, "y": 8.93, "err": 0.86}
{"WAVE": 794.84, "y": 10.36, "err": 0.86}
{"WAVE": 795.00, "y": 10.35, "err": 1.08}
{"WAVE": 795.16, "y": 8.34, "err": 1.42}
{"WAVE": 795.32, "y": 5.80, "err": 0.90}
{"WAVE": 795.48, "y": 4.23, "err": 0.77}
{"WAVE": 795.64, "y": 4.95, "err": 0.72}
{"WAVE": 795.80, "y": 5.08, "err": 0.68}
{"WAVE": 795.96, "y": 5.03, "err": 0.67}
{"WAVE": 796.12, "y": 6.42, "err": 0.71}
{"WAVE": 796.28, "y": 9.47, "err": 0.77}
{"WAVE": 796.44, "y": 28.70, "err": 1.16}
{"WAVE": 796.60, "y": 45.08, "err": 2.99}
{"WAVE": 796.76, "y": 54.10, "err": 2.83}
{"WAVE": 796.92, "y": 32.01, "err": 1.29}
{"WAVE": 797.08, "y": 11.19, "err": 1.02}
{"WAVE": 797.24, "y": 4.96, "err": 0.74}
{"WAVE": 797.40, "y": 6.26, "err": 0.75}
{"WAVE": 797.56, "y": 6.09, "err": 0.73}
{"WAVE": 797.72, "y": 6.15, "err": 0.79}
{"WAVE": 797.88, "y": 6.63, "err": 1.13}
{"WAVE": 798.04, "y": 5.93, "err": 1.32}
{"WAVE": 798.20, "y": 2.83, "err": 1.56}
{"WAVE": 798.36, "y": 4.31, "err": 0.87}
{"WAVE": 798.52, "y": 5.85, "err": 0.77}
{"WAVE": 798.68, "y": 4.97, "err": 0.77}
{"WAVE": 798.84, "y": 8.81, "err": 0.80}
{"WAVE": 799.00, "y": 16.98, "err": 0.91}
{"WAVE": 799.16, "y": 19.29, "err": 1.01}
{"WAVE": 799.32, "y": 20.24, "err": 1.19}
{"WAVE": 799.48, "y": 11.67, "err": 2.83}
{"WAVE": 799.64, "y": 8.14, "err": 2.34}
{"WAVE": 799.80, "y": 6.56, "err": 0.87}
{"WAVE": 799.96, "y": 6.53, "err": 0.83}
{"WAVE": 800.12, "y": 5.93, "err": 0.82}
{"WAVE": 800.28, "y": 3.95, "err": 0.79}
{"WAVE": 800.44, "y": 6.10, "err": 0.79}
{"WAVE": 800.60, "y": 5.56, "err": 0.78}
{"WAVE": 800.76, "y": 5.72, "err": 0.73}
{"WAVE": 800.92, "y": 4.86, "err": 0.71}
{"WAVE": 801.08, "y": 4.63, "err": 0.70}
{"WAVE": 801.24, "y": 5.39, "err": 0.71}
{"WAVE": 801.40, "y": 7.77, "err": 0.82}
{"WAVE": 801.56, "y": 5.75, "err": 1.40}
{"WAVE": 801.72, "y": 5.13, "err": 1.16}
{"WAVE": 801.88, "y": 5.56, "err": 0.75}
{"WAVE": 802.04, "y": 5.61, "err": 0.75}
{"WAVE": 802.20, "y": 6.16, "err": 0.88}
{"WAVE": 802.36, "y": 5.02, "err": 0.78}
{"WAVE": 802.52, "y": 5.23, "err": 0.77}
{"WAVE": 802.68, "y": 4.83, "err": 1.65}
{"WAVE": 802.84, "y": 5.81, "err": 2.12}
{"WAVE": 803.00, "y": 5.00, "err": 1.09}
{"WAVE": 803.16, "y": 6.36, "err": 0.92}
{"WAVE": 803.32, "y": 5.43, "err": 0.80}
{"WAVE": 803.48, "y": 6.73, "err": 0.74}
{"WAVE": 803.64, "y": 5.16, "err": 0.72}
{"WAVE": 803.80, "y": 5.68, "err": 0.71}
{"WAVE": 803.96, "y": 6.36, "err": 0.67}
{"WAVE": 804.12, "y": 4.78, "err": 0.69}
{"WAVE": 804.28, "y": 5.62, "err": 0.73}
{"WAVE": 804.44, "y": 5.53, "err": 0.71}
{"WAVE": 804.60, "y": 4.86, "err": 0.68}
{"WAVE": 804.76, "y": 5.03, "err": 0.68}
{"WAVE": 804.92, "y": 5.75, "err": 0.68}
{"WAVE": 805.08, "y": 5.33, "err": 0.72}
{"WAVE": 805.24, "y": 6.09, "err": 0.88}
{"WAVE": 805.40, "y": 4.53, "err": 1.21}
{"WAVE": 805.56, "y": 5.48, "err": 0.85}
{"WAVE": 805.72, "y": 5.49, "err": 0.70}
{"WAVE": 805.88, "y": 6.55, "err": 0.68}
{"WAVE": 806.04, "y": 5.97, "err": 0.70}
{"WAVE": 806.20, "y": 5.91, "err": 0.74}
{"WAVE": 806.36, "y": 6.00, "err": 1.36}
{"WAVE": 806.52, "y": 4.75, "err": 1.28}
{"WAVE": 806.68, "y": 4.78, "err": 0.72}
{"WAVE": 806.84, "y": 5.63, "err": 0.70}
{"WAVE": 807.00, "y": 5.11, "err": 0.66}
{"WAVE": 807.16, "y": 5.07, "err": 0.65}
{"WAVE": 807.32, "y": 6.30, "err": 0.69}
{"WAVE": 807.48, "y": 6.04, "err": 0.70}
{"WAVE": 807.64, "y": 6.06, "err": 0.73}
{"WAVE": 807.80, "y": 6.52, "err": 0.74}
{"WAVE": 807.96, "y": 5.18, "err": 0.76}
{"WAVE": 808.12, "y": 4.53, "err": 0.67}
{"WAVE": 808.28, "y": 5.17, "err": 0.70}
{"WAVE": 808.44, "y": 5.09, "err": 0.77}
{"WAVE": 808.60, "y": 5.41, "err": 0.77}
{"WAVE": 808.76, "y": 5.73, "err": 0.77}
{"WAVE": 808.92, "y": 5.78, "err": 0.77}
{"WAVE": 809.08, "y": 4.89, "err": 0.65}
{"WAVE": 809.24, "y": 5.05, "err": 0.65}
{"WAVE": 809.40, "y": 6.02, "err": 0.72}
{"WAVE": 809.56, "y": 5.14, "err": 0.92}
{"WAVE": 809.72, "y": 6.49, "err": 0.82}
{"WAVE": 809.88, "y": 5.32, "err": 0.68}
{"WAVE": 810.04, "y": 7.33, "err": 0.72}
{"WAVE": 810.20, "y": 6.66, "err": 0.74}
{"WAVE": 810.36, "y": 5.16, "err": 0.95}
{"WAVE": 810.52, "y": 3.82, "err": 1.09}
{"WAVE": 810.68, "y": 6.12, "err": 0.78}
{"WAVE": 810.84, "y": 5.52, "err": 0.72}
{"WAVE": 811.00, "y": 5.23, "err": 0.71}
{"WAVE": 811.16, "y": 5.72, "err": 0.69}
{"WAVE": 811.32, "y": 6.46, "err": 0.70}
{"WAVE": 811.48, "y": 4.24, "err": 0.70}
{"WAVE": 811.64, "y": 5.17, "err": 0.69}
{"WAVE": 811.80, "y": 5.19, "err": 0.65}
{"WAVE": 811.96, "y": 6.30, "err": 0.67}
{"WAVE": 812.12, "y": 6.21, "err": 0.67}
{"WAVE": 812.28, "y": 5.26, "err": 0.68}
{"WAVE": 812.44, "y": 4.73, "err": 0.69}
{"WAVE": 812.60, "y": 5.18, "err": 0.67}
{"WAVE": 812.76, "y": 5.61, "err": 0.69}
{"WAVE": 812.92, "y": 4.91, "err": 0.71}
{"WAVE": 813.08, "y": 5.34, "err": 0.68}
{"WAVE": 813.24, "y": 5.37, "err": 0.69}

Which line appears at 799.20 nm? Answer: [N II]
